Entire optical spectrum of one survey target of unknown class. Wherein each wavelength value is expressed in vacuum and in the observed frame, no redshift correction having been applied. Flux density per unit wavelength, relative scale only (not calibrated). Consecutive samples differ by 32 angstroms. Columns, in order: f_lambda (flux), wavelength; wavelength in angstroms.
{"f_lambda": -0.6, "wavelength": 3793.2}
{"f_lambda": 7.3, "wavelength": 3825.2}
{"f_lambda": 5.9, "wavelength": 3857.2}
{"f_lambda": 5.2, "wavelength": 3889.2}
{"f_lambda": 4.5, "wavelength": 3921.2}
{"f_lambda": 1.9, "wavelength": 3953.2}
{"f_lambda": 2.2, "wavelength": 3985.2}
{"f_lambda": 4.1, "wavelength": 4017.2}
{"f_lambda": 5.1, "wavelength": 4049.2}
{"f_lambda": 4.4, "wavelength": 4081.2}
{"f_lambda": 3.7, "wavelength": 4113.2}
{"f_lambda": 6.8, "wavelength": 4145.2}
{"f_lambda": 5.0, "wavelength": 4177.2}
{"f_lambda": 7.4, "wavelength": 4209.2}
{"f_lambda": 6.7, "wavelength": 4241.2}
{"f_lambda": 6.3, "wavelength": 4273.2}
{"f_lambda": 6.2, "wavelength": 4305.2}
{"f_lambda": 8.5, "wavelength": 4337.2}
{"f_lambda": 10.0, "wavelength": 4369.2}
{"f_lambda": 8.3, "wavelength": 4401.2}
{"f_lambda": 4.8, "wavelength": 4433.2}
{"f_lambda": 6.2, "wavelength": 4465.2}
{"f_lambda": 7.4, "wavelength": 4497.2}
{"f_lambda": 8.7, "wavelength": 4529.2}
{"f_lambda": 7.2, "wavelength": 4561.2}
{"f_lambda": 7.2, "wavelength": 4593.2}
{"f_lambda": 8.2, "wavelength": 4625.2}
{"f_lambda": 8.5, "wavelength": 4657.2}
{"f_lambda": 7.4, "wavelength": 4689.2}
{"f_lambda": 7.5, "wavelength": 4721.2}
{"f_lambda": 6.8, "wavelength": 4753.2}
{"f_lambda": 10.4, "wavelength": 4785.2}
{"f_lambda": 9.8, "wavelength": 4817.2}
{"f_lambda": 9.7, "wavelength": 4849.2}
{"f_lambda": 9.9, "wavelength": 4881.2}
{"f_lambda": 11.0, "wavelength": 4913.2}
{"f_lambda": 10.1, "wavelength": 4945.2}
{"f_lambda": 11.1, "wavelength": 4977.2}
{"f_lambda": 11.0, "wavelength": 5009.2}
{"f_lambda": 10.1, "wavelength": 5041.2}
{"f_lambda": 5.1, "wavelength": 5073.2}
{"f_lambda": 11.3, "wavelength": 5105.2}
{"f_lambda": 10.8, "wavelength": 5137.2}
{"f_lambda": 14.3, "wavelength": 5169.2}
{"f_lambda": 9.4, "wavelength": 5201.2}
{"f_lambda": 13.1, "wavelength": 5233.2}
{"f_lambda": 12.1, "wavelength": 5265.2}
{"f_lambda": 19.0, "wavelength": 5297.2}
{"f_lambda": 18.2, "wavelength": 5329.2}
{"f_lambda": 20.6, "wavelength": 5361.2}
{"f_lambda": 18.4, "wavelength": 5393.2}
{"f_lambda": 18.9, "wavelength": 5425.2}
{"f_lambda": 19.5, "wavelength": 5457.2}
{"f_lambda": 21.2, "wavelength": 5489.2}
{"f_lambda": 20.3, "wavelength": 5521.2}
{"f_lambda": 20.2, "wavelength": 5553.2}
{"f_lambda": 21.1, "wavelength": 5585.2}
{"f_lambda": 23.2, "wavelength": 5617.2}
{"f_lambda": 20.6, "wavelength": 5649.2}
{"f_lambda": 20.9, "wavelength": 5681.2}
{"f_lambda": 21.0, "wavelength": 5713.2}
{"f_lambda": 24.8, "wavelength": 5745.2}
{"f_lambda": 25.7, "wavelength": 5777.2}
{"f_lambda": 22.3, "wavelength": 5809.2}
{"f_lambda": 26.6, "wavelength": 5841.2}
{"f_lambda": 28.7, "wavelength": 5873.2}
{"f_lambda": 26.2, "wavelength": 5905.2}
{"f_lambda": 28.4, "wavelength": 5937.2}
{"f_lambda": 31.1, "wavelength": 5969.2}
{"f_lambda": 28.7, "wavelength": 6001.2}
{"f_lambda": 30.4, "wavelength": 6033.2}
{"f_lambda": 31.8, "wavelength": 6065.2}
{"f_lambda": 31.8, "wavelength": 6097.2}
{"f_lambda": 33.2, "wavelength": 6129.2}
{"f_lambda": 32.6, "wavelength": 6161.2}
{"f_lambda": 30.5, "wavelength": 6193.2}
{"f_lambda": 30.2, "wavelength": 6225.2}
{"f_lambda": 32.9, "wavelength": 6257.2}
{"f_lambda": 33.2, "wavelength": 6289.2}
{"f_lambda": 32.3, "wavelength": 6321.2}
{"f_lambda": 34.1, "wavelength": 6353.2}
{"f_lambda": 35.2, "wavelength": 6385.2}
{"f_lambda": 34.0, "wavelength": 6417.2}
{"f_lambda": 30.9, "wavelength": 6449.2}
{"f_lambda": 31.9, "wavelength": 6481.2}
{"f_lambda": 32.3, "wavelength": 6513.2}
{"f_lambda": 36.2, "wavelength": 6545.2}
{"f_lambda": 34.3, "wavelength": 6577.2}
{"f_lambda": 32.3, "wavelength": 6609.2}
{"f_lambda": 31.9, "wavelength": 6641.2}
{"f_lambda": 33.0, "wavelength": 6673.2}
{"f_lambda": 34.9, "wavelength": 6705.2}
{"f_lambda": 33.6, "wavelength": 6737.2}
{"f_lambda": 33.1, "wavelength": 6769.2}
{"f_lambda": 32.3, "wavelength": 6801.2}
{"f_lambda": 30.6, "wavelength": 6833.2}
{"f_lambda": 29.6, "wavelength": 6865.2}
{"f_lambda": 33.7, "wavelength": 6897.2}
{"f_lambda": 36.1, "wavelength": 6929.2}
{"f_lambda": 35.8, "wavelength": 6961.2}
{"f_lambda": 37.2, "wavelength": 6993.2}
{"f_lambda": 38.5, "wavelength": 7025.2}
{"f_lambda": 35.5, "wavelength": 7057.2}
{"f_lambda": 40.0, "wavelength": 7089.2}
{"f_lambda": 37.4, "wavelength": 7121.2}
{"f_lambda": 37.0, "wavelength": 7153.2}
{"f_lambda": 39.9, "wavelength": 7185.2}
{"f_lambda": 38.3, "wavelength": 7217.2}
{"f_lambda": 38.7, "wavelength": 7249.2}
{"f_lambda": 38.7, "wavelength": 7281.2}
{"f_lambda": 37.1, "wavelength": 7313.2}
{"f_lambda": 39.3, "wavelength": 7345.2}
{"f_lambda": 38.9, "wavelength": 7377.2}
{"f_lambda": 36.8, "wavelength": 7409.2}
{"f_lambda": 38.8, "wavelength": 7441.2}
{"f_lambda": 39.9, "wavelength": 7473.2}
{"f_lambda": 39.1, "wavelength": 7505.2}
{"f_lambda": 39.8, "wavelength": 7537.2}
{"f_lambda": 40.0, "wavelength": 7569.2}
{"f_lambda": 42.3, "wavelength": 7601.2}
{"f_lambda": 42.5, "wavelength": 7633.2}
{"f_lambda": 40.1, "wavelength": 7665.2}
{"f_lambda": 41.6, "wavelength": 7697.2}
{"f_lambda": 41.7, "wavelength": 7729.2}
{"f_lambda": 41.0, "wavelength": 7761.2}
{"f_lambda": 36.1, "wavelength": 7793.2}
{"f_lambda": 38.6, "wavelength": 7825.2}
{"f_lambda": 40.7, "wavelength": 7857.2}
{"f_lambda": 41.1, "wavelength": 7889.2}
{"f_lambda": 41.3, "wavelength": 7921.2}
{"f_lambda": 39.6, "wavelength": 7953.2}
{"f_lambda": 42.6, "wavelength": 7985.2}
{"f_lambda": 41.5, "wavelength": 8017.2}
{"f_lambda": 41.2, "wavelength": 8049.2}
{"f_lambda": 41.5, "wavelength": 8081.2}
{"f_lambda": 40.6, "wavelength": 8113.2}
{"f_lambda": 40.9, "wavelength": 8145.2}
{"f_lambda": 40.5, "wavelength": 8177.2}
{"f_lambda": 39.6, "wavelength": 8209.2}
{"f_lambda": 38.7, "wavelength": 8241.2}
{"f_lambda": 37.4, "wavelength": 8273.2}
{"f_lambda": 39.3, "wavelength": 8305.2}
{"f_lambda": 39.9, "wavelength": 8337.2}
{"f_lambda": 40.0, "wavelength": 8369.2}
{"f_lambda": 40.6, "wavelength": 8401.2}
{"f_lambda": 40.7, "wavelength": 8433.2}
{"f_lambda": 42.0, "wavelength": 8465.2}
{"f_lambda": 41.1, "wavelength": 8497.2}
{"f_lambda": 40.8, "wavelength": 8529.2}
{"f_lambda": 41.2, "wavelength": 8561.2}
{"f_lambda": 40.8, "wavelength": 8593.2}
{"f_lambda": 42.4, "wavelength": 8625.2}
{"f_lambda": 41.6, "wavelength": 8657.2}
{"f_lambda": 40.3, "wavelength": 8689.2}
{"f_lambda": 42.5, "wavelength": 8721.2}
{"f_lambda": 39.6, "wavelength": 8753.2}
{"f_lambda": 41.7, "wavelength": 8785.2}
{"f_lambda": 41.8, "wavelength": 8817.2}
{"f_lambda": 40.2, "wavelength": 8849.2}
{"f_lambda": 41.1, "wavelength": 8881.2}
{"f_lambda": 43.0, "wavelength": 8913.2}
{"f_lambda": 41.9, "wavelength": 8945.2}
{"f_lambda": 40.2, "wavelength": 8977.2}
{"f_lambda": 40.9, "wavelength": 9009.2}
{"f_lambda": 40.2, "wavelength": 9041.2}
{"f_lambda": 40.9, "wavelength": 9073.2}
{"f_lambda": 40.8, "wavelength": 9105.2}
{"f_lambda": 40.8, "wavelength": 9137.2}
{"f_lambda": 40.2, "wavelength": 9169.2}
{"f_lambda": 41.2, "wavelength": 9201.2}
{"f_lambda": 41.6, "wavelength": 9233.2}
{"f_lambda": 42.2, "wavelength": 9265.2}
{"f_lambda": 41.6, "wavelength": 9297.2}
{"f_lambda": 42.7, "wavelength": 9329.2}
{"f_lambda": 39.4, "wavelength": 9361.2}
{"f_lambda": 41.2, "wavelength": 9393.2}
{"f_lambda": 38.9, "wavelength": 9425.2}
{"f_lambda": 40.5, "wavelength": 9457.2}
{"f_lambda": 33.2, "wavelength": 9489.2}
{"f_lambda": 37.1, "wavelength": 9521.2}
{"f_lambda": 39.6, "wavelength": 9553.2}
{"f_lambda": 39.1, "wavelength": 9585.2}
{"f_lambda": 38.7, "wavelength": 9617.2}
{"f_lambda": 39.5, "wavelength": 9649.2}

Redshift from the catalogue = 0.324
